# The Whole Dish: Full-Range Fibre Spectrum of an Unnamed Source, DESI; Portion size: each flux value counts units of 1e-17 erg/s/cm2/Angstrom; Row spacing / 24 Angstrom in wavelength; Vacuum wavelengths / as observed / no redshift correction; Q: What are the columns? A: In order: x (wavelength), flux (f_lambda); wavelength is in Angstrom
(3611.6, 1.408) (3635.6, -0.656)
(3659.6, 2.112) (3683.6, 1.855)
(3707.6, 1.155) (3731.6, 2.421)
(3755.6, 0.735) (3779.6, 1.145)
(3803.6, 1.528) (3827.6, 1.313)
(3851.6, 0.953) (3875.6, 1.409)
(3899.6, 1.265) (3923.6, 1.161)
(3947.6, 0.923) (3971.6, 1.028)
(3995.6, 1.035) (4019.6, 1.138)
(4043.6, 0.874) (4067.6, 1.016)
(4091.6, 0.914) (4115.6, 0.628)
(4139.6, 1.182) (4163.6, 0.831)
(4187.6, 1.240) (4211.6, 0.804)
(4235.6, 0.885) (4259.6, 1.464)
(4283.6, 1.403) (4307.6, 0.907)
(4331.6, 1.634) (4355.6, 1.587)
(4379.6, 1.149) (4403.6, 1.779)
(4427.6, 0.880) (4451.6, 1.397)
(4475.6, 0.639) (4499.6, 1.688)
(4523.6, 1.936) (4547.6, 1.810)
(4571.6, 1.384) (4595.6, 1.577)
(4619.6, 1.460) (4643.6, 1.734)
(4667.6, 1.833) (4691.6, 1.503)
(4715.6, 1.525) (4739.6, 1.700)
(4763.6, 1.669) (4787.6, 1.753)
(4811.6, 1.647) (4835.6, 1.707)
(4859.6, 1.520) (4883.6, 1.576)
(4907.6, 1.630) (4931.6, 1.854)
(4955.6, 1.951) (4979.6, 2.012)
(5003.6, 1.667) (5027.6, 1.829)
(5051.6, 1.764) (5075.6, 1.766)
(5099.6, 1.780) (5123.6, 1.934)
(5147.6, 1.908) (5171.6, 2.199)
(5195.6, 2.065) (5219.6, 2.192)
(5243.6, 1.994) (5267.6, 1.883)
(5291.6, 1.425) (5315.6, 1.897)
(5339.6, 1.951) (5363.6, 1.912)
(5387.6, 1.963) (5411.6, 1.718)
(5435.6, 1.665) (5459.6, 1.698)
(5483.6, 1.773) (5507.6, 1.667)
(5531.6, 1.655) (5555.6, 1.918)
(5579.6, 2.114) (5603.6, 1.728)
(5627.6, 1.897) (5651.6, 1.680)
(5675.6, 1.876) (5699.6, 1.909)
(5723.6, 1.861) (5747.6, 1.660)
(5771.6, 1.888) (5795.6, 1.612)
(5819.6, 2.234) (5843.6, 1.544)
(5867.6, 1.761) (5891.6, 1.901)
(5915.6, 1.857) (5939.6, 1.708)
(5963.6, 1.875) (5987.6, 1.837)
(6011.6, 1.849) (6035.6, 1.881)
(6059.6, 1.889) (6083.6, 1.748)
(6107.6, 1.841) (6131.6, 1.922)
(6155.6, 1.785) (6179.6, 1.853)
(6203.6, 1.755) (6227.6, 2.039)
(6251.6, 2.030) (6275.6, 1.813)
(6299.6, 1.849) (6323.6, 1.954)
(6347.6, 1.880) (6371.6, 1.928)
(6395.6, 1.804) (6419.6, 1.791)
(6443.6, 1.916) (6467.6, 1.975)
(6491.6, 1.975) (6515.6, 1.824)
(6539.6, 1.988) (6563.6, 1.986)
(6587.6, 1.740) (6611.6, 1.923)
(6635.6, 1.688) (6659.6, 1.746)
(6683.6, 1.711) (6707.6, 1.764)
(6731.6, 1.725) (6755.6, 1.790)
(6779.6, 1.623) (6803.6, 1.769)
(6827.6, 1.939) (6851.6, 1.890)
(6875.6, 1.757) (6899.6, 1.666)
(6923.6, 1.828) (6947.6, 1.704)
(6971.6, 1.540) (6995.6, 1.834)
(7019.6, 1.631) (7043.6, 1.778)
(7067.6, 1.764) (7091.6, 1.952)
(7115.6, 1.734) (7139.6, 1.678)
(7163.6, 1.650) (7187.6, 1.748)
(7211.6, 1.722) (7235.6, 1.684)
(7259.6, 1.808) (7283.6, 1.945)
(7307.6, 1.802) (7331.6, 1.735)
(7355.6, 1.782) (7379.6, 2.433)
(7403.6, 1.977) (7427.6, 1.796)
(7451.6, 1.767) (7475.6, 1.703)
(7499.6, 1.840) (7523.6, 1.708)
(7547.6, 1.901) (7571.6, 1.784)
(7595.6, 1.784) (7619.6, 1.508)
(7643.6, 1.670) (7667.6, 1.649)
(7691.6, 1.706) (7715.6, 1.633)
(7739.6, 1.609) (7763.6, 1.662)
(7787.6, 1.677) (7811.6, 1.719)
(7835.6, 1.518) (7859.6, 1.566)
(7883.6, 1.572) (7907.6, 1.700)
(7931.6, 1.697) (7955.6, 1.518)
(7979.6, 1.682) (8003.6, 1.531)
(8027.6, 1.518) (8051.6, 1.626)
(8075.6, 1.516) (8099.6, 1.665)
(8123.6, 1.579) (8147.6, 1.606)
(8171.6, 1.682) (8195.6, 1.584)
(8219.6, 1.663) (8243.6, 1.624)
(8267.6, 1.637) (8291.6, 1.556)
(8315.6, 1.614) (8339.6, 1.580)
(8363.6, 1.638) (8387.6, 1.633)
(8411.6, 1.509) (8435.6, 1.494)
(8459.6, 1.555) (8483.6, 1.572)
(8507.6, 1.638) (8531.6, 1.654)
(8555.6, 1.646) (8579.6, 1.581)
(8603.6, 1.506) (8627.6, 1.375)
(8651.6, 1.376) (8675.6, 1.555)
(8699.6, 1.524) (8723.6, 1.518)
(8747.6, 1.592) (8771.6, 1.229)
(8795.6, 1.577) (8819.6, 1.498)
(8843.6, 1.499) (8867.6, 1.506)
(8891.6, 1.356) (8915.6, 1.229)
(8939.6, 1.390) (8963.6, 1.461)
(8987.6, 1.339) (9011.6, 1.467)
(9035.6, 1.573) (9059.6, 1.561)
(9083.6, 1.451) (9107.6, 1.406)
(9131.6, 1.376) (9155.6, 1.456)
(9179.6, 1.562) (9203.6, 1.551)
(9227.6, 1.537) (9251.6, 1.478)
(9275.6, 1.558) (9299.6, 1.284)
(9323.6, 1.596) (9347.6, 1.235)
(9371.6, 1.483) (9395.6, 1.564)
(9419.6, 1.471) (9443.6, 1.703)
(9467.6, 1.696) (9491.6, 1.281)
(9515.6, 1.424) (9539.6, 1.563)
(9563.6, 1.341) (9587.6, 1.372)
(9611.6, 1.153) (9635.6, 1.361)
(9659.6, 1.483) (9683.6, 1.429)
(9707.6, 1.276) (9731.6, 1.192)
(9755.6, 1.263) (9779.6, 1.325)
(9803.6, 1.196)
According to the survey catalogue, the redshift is 0.12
